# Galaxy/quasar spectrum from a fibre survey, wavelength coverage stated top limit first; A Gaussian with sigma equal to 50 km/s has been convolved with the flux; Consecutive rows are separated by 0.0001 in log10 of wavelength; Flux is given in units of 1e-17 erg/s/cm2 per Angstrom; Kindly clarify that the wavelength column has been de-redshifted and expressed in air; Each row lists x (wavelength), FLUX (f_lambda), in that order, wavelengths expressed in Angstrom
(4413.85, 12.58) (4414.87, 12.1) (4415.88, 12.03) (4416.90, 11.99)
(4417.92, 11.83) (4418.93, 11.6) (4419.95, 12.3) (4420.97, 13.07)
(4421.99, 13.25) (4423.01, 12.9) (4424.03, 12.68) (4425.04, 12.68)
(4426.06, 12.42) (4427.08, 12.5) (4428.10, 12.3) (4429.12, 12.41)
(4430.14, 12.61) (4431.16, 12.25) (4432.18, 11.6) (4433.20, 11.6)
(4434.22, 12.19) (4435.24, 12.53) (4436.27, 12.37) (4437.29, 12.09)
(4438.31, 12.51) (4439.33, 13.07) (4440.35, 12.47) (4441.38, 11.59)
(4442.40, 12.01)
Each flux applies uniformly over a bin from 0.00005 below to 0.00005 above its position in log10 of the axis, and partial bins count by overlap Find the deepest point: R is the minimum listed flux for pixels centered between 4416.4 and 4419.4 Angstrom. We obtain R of 11.6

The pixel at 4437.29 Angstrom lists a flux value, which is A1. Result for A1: 12.09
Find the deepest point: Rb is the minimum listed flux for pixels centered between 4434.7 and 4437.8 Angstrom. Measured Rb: 12.09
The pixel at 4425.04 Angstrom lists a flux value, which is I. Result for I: 12.68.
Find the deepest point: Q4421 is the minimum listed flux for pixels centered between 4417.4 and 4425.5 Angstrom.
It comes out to 11.6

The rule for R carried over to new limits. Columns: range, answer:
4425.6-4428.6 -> 12.3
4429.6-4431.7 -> 12.25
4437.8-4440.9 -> 12.47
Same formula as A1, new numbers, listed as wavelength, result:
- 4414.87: 12.1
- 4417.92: 11.83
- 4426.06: 12.42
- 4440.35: 12.47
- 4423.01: 12.9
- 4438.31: 12.51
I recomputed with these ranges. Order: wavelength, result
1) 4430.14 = 12.61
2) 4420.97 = 13.07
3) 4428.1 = 12.3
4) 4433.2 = 11.6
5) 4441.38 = 11.59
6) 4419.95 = 12.3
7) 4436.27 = 12.37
